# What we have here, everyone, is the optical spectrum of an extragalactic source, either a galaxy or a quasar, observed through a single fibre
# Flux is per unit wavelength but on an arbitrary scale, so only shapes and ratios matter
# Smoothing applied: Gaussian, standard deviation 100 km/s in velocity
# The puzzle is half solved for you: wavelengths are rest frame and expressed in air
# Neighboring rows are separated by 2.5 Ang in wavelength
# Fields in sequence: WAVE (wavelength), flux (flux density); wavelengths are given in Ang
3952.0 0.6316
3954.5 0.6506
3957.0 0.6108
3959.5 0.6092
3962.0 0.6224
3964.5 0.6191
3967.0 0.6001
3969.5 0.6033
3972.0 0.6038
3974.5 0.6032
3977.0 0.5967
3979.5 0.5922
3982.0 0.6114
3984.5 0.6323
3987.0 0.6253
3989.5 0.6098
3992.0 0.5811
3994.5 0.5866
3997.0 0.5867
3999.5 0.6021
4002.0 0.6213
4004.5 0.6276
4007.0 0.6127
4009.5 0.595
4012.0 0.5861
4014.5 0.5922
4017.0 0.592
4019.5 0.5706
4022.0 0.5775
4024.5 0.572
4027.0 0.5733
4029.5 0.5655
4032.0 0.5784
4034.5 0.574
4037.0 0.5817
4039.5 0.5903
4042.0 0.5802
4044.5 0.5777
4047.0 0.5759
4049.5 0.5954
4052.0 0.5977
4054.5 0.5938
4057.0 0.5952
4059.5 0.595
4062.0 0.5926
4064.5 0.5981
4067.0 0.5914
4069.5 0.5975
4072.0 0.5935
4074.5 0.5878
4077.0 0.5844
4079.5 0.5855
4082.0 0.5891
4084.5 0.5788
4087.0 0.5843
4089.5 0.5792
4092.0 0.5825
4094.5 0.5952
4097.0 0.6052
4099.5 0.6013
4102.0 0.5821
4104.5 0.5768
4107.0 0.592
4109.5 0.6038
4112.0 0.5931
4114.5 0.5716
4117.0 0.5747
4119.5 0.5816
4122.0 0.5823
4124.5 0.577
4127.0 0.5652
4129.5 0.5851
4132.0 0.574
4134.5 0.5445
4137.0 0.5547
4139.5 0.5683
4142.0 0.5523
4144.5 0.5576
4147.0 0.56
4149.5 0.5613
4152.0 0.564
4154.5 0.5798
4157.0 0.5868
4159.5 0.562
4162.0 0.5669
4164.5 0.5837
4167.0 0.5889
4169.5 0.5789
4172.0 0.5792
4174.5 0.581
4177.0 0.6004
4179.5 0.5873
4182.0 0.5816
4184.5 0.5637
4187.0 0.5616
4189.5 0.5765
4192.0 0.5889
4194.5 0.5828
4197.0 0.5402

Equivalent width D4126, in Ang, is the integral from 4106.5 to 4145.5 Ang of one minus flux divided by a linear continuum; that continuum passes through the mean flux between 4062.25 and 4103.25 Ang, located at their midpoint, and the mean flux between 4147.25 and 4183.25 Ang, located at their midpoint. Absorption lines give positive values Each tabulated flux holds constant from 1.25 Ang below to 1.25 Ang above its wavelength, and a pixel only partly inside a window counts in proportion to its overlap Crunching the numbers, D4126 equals 0.7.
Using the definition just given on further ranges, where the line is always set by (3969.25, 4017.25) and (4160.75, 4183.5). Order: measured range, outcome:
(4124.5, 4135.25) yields 0.3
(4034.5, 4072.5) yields 0.4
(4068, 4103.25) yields 0.2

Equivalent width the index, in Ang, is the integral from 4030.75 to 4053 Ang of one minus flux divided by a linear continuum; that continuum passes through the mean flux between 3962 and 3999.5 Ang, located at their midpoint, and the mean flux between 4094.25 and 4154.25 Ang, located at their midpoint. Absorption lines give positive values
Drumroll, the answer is 0.3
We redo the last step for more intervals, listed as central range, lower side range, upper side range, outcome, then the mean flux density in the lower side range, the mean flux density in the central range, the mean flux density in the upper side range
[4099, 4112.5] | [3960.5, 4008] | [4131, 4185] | -0.2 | 0.607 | 0.591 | 0.572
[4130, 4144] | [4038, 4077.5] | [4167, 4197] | 0.6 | 0.59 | 0.56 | 0.579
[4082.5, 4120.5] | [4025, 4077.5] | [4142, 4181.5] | -0.4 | 0.586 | 0.587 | 0.575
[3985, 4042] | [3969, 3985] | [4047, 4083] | 0.8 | 0.605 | 0.591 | 0.592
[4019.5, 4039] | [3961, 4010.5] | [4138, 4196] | 0.8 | 0.607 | 0.575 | 0.574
